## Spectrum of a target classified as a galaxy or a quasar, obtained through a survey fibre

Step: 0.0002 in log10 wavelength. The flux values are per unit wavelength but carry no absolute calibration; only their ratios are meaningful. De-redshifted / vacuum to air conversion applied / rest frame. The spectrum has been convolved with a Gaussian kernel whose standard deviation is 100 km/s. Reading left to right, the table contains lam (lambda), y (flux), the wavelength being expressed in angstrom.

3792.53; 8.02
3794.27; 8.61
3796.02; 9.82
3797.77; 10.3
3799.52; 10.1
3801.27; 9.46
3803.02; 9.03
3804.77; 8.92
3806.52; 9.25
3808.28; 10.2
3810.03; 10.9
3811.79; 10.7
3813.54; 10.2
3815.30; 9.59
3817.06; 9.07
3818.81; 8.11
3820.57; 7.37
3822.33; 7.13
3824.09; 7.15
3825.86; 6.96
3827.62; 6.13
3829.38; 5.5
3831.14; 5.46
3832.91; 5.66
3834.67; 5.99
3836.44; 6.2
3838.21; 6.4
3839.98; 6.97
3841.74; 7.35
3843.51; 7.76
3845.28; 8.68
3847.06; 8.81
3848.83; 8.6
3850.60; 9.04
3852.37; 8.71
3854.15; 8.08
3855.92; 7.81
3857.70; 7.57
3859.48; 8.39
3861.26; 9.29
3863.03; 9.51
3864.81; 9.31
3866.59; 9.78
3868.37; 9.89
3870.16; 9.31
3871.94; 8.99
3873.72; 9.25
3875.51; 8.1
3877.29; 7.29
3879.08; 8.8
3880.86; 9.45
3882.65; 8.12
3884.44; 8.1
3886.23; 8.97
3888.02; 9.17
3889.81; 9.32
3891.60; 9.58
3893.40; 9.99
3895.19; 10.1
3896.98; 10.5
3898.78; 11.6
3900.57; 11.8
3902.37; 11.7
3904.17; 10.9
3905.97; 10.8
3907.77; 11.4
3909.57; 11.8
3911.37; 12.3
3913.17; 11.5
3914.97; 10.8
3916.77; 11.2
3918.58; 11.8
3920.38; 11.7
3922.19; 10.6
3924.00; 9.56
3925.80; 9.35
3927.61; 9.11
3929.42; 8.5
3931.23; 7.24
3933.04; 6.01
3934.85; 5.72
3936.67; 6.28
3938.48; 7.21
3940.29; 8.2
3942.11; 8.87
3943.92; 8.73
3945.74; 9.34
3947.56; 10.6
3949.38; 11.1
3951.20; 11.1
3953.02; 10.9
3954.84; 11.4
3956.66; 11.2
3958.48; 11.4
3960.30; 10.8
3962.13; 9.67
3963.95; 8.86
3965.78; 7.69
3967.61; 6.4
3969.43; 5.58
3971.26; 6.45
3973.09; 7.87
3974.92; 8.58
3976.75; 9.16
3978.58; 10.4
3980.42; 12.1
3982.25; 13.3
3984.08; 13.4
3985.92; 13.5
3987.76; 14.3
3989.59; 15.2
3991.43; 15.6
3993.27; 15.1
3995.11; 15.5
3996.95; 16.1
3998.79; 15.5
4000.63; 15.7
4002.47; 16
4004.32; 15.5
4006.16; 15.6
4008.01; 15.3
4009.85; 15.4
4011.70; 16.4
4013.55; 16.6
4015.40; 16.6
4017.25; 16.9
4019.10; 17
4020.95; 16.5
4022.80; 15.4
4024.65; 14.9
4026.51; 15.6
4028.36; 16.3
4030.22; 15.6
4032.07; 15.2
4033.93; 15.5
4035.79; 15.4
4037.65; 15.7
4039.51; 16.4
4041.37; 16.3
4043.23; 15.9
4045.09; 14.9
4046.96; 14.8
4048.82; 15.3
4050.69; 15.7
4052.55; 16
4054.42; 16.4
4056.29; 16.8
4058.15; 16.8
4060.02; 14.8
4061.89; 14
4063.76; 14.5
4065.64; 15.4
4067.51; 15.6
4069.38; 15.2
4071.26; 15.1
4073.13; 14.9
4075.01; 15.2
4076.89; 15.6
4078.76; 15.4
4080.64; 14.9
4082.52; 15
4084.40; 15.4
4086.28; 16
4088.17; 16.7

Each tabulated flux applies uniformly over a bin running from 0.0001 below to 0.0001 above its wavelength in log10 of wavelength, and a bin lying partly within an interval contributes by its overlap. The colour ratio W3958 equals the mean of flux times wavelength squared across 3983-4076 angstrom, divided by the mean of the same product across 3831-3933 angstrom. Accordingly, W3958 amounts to 1.82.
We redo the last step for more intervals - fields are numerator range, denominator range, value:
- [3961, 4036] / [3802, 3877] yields 1.79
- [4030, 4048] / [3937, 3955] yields 1.70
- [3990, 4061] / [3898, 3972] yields 1.71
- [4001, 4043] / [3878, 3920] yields 1.62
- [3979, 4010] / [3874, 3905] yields 1.62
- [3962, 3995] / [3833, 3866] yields 1.46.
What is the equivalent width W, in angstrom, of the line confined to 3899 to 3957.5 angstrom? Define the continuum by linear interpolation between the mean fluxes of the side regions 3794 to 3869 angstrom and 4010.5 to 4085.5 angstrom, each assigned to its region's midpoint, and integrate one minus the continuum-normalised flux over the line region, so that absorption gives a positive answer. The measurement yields 8.0 angstrom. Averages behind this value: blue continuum 8.36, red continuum 15.6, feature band 9.97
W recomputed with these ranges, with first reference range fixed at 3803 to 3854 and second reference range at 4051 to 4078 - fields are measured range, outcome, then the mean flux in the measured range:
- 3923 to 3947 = 7.0 angstrom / 8.06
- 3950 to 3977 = 6.8 angstrom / 9.16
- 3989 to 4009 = -3.3 angstrom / 15.6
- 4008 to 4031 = -3.4 angstrom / 16.1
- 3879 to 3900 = 0.8 angstrom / 9.54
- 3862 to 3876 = -0.1 angstrom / 9.3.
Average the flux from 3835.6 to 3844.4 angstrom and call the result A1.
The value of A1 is 6.94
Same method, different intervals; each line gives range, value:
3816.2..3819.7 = 8.6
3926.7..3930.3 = 8.8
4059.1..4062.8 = 14.4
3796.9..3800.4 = 10.2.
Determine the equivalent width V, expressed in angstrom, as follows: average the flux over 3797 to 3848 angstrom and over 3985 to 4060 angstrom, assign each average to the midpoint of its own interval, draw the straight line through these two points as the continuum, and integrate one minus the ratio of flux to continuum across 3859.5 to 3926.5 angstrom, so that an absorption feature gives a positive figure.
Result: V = 4.8 angstrom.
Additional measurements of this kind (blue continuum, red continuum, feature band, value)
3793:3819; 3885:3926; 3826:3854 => 8.0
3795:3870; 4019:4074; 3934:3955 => 5.4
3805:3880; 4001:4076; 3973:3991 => 2.0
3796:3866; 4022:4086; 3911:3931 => 1.3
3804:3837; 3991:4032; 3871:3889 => 3.1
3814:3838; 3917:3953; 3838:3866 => -3.1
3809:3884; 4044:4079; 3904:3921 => -1.7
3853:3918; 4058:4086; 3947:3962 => 1.0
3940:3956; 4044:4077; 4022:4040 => -2.0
